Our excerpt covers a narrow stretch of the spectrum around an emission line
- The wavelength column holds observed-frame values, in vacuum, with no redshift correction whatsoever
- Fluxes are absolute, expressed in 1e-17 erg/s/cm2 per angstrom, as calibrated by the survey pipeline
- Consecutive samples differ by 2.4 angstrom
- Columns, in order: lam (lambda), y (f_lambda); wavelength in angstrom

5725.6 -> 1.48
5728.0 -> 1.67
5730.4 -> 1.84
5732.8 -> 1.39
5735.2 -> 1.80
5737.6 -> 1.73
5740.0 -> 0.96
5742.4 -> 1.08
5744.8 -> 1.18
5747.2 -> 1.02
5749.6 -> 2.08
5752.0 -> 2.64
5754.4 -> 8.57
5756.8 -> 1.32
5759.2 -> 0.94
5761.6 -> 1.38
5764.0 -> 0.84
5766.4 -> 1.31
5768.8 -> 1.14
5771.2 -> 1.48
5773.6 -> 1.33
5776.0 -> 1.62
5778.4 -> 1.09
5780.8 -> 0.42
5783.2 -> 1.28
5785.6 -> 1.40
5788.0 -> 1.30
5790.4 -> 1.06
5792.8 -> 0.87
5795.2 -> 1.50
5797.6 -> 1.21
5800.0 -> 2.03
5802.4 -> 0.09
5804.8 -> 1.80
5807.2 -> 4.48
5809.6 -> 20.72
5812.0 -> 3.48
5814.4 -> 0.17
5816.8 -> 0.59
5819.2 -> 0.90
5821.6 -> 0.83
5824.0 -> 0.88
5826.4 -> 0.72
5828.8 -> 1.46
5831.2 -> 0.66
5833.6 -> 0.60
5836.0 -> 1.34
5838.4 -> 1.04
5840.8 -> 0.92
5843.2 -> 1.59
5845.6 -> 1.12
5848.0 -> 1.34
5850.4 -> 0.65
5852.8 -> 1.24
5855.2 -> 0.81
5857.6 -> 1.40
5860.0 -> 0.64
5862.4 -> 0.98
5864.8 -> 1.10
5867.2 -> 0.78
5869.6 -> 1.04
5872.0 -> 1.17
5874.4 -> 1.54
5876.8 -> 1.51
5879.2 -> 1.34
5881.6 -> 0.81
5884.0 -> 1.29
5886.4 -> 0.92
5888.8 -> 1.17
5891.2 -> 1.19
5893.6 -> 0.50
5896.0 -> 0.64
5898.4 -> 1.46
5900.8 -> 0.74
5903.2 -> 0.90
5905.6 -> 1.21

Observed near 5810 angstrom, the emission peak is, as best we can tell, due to [O III]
